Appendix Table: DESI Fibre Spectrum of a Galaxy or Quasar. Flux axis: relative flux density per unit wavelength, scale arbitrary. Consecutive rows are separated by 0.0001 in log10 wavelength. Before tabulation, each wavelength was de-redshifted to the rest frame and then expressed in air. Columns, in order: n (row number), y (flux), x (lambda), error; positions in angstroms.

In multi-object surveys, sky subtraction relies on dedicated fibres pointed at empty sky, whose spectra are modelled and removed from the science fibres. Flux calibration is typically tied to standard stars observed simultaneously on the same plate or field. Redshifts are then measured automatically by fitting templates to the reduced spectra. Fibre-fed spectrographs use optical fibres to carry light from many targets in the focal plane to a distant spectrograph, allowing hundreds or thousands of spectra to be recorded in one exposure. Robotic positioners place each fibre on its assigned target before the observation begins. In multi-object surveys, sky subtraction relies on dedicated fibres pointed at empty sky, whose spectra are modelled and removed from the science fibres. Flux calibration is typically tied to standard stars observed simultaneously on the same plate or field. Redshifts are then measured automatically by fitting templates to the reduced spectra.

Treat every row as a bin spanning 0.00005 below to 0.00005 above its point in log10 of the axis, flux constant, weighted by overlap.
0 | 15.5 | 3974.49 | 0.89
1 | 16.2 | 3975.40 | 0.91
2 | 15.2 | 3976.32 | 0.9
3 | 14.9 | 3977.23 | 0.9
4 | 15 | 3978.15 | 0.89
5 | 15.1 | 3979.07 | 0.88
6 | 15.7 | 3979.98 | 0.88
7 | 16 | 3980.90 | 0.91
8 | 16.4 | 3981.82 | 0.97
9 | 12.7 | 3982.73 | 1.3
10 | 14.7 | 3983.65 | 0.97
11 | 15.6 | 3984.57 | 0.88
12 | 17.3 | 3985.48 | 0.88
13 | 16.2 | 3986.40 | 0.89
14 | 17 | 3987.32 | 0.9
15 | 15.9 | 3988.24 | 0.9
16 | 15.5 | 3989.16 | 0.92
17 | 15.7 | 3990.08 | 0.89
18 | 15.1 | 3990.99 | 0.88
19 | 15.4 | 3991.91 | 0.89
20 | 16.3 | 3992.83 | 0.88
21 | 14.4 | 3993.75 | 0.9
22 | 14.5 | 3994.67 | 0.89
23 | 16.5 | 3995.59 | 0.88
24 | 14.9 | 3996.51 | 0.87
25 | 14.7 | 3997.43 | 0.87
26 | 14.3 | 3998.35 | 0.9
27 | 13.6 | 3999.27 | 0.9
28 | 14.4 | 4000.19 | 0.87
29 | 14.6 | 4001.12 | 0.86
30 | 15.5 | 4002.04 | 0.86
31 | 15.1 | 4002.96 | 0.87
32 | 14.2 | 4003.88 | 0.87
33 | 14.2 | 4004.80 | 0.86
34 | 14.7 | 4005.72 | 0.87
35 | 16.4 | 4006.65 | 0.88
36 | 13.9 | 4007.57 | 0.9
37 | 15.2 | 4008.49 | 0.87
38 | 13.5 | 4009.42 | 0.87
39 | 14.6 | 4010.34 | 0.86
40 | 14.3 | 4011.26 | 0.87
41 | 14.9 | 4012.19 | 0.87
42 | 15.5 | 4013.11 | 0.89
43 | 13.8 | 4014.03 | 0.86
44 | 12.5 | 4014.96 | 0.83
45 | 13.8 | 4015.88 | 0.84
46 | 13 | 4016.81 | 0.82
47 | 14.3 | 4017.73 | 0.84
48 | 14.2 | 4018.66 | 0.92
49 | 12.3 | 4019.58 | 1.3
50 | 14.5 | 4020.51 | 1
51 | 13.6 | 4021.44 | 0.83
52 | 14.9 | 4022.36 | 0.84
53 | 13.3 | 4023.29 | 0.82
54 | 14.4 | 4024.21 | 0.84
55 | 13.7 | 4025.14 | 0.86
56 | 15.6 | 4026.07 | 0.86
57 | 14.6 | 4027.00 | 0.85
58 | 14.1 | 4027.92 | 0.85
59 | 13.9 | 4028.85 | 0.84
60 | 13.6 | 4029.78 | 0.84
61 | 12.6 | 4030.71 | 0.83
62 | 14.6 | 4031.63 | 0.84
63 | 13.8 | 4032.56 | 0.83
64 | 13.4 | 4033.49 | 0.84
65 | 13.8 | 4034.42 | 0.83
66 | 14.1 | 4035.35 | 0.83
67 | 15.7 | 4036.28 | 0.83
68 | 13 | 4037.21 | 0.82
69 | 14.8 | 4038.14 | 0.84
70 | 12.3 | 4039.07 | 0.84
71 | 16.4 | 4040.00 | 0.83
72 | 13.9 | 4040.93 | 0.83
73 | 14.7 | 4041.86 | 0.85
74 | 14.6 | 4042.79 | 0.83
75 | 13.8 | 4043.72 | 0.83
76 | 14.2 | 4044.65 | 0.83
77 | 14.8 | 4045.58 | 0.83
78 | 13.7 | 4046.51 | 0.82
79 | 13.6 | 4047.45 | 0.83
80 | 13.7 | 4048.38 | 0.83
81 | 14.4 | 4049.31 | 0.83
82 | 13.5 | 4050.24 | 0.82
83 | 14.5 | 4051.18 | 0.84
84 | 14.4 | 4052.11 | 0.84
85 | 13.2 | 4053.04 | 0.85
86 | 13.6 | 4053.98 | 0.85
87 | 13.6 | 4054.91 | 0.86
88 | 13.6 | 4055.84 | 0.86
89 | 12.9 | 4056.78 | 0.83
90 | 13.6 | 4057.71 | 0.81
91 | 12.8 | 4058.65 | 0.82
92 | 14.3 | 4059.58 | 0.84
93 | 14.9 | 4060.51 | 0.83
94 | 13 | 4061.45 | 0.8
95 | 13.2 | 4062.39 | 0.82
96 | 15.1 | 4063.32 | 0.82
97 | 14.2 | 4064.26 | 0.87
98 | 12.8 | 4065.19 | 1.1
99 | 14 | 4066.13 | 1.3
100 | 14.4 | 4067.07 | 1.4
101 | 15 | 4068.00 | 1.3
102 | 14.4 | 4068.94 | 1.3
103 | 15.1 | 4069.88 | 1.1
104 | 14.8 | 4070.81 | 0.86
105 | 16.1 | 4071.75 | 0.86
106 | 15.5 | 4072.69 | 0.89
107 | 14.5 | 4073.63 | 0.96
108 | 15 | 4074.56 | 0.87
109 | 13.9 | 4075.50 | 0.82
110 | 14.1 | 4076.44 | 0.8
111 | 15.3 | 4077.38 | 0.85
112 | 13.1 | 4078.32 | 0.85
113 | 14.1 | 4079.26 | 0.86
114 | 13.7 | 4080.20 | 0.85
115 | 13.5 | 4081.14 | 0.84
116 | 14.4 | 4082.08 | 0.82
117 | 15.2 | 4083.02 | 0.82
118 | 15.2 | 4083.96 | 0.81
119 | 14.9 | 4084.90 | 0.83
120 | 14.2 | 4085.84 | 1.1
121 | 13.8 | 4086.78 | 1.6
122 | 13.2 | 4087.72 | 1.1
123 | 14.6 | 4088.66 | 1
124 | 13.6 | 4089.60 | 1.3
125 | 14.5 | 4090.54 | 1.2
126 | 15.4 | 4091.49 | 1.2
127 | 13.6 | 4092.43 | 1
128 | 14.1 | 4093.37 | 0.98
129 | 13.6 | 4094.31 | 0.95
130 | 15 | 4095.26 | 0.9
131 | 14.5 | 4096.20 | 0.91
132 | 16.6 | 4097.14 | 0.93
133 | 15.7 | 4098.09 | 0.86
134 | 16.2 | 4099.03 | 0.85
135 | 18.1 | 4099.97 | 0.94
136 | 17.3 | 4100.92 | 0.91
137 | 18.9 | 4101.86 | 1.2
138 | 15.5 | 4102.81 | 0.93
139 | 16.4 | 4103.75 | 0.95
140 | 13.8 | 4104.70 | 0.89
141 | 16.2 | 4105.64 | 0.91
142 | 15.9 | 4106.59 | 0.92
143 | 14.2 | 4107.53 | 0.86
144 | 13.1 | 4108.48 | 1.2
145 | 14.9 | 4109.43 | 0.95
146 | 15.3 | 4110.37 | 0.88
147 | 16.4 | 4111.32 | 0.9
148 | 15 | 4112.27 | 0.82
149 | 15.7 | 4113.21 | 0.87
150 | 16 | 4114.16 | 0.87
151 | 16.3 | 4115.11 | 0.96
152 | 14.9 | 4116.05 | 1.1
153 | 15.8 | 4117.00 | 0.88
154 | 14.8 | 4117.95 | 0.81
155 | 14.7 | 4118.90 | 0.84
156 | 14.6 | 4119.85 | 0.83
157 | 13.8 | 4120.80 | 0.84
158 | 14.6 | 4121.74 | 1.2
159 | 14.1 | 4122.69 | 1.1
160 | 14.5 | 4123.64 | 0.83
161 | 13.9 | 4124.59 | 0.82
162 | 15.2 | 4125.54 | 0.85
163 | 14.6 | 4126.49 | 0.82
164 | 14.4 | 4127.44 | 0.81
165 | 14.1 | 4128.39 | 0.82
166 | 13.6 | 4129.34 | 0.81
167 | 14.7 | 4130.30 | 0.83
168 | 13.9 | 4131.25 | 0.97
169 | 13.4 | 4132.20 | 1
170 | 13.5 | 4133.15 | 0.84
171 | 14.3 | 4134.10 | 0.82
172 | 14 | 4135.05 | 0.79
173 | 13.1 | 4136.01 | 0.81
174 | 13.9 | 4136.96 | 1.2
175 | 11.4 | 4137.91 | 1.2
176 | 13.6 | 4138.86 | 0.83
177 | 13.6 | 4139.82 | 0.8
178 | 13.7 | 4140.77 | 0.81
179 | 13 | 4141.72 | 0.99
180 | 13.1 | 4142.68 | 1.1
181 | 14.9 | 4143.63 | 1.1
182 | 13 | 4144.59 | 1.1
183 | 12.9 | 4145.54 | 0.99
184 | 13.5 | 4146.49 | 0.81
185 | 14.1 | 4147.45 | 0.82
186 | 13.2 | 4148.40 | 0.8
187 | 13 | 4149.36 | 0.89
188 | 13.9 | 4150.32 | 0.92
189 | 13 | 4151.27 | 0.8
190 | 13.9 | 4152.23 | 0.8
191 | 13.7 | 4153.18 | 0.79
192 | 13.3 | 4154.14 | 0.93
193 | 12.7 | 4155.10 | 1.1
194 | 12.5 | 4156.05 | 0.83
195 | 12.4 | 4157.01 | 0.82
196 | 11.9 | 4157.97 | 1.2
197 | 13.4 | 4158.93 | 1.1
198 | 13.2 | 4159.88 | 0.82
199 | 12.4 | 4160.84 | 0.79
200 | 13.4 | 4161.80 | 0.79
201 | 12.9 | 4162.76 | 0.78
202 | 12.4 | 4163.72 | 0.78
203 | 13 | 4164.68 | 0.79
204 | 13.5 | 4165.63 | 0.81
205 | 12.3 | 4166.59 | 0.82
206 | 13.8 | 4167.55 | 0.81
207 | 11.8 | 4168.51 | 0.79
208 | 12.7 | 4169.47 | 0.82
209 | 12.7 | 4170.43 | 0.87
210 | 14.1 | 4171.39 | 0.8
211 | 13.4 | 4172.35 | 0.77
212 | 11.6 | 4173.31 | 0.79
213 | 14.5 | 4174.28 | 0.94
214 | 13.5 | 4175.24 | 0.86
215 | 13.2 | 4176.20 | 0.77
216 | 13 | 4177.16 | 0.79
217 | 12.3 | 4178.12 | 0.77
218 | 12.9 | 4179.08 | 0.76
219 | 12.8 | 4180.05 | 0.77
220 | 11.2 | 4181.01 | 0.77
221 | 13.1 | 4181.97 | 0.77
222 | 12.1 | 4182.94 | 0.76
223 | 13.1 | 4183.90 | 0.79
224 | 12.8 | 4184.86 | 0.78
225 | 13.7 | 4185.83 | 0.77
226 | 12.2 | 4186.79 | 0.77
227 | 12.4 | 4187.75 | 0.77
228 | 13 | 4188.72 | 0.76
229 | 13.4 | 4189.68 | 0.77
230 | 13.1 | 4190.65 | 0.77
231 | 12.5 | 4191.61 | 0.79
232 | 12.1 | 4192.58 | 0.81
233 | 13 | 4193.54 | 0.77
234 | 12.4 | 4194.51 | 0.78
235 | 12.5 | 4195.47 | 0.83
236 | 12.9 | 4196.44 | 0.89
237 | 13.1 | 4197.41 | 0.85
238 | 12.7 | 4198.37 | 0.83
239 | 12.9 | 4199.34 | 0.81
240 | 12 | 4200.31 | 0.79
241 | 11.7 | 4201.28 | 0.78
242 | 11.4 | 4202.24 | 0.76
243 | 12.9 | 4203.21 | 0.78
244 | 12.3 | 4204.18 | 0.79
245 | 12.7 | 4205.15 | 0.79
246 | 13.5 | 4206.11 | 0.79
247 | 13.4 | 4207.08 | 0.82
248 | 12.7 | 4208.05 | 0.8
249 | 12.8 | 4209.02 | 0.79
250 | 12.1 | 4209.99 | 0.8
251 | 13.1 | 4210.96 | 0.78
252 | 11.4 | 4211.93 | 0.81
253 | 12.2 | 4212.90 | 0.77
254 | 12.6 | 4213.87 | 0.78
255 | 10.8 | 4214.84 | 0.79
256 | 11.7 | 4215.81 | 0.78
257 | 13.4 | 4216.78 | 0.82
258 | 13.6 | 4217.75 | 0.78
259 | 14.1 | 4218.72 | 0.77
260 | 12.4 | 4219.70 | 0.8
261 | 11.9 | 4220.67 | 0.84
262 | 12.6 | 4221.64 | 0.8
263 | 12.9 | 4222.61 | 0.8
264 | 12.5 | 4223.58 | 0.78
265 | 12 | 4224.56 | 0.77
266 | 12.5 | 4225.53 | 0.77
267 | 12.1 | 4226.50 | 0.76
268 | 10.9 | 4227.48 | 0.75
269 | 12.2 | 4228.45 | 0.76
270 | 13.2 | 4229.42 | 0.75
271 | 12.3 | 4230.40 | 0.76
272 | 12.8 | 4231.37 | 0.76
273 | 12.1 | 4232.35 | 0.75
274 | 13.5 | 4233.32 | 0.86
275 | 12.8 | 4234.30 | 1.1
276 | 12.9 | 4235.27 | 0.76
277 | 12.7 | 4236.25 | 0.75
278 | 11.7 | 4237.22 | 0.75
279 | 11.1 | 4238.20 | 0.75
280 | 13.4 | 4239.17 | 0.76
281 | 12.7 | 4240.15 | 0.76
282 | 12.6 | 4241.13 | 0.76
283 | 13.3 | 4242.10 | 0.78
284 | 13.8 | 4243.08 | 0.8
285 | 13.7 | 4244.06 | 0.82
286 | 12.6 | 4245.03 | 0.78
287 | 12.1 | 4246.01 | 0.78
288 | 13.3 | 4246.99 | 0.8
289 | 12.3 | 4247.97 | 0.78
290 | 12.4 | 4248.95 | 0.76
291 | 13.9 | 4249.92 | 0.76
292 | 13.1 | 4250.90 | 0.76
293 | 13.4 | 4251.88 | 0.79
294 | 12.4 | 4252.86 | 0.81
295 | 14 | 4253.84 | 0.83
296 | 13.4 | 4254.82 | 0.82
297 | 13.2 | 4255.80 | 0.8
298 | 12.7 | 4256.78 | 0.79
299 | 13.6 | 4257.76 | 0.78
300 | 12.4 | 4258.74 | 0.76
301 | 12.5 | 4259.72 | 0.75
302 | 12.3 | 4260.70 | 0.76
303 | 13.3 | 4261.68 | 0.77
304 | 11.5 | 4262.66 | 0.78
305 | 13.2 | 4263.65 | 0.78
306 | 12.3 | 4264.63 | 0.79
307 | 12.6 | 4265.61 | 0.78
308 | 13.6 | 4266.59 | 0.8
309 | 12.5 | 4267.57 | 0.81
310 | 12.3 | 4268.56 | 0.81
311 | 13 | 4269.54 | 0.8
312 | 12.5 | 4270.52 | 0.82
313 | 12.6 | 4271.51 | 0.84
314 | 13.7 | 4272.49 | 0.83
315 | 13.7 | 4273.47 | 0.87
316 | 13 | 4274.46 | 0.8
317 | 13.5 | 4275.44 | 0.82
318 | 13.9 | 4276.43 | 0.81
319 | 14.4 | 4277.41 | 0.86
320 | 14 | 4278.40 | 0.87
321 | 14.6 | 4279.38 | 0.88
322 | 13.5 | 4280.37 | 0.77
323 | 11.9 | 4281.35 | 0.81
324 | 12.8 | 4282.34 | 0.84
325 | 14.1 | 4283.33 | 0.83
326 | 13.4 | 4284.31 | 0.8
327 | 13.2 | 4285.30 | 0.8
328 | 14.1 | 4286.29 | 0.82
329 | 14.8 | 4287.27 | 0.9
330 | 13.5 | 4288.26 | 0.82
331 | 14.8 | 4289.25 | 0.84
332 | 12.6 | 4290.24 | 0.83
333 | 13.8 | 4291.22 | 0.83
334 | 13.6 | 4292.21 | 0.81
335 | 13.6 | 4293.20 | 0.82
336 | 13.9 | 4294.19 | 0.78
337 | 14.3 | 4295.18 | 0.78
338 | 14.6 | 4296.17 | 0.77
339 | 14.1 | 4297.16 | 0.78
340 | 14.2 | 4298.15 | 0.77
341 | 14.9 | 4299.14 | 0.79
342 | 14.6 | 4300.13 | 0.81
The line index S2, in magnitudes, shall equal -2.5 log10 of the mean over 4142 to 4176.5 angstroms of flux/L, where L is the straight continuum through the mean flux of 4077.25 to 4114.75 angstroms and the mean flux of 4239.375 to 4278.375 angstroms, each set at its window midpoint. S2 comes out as 0.09 mag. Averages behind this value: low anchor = 15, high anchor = 13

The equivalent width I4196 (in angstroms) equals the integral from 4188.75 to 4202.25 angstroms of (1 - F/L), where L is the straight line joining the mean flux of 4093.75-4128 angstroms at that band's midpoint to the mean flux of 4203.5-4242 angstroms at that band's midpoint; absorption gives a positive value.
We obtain 0.6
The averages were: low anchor 15.3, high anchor 12.5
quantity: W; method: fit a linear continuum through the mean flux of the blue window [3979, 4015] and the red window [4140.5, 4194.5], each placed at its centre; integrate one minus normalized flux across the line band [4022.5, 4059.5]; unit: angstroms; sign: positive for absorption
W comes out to 1.4 angstroms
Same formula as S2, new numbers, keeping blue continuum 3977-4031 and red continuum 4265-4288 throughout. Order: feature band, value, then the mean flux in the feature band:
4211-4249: 0.09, 12.5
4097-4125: -0.09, 15.4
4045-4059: 0.06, 13.7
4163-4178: 0.07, 13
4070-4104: -0.05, 14.9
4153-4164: 0.09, 12.8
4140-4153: 0.04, 13.5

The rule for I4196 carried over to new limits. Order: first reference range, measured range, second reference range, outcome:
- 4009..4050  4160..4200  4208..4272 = 0.7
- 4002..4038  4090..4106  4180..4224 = -2.5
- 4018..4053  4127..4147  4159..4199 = -0.6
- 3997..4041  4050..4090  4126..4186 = -0.9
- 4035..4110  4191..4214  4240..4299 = 2.0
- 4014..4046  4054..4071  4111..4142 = 0.2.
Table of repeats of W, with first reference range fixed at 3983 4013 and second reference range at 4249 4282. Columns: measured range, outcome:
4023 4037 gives 0.7 angstroms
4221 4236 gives 1.0 angstroms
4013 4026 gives 0.9 angstroms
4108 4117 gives -0.7 angstroms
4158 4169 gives 0.8 angstroms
